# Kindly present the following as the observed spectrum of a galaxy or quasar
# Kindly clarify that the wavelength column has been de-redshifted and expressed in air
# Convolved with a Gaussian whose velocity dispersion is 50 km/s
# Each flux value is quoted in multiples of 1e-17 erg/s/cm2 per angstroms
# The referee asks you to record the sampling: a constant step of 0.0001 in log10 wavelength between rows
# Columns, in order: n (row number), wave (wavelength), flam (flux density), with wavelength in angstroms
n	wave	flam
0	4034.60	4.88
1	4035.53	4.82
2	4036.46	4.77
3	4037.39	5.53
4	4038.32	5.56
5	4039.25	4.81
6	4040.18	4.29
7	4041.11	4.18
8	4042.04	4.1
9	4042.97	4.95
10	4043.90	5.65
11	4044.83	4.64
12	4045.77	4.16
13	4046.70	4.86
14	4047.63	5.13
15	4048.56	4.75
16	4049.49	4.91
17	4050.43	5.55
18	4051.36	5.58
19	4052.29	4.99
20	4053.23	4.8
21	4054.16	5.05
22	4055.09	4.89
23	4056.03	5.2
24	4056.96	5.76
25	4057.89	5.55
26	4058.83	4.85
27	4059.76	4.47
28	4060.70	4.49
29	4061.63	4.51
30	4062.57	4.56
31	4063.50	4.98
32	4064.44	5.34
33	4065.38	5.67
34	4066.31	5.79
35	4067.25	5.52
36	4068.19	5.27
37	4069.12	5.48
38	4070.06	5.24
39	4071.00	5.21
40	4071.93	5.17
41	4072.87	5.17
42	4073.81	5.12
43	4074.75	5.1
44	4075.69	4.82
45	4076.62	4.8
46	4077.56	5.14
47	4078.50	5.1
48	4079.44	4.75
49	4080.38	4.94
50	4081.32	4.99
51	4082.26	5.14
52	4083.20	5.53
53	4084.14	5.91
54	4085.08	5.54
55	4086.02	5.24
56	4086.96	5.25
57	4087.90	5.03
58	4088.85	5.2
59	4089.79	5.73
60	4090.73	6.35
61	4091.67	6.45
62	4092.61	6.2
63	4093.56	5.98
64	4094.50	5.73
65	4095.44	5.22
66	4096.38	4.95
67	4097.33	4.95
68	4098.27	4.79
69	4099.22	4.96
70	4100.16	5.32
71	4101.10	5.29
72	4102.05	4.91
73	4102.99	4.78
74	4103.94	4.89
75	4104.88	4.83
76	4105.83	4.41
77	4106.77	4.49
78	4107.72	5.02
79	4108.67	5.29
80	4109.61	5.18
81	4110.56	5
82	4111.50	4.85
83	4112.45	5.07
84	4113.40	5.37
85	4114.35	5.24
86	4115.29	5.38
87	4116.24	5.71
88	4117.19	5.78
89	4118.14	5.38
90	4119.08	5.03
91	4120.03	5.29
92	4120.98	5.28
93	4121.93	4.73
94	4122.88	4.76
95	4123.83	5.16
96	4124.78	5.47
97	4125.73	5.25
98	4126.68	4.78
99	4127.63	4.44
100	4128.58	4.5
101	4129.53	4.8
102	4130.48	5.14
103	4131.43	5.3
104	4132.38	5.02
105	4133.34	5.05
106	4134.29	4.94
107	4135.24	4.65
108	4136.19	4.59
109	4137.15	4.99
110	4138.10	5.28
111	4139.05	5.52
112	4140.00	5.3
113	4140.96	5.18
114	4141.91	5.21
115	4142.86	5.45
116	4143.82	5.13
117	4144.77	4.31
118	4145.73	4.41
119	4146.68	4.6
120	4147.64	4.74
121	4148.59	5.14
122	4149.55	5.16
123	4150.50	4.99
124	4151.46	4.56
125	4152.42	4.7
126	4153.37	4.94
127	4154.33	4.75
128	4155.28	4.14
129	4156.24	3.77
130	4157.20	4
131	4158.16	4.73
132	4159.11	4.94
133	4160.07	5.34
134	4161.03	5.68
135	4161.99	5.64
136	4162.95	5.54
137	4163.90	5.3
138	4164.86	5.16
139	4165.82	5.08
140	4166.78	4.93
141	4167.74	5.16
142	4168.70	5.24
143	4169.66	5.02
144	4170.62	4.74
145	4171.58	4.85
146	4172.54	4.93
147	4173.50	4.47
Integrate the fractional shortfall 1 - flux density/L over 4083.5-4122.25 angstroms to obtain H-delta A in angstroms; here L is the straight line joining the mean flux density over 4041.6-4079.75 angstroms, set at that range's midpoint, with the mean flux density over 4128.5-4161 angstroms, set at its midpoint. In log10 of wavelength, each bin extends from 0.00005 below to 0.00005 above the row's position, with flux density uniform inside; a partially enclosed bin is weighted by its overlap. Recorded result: -2.4 angstroms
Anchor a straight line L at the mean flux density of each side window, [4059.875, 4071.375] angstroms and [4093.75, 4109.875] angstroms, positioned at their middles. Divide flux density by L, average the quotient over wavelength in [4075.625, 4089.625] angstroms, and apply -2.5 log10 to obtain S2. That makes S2 -0.02 mag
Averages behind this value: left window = 5.15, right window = 5.02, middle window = 5.18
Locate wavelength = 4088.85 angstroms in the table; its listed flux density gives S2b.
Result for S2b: 5.2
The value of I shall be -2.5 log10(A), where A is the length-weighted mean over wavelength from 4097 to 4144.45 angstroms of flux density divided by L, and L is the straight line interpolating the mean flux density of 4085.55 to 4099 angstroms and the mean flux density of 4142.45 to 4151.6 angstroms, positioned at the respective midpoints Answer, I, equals 0.02 mag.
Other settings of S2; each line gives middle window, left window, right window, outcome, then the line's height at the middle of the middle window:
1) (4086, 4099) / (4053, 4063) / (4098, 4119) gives -0.10 mag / 5.04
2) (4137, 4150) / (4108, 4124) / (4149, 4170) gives 0.00 mag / 5.04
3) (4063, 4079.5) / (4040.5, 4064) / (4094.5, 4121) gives -0.05 mag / 4.97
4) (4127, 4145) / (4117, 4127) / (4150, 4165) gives 0.01 mag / 5.05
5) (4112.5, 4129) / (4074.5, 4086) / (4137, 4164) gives -0.03 mag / 5.03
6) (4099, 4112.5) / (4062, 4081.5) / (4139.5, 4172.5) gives 0.02 mag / 5.06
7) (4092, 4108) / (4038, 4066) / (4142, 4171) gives -0.04 mag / 4.93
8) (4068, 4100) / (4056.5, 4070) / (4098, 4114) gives -0.05 mag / 5.07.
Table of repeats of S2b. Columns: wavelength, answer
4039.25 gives 4.81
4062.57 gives 4.56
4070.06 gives 5.24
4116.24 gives 5.71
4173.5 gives 4.47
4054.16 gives 5.05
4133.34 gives 5.05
